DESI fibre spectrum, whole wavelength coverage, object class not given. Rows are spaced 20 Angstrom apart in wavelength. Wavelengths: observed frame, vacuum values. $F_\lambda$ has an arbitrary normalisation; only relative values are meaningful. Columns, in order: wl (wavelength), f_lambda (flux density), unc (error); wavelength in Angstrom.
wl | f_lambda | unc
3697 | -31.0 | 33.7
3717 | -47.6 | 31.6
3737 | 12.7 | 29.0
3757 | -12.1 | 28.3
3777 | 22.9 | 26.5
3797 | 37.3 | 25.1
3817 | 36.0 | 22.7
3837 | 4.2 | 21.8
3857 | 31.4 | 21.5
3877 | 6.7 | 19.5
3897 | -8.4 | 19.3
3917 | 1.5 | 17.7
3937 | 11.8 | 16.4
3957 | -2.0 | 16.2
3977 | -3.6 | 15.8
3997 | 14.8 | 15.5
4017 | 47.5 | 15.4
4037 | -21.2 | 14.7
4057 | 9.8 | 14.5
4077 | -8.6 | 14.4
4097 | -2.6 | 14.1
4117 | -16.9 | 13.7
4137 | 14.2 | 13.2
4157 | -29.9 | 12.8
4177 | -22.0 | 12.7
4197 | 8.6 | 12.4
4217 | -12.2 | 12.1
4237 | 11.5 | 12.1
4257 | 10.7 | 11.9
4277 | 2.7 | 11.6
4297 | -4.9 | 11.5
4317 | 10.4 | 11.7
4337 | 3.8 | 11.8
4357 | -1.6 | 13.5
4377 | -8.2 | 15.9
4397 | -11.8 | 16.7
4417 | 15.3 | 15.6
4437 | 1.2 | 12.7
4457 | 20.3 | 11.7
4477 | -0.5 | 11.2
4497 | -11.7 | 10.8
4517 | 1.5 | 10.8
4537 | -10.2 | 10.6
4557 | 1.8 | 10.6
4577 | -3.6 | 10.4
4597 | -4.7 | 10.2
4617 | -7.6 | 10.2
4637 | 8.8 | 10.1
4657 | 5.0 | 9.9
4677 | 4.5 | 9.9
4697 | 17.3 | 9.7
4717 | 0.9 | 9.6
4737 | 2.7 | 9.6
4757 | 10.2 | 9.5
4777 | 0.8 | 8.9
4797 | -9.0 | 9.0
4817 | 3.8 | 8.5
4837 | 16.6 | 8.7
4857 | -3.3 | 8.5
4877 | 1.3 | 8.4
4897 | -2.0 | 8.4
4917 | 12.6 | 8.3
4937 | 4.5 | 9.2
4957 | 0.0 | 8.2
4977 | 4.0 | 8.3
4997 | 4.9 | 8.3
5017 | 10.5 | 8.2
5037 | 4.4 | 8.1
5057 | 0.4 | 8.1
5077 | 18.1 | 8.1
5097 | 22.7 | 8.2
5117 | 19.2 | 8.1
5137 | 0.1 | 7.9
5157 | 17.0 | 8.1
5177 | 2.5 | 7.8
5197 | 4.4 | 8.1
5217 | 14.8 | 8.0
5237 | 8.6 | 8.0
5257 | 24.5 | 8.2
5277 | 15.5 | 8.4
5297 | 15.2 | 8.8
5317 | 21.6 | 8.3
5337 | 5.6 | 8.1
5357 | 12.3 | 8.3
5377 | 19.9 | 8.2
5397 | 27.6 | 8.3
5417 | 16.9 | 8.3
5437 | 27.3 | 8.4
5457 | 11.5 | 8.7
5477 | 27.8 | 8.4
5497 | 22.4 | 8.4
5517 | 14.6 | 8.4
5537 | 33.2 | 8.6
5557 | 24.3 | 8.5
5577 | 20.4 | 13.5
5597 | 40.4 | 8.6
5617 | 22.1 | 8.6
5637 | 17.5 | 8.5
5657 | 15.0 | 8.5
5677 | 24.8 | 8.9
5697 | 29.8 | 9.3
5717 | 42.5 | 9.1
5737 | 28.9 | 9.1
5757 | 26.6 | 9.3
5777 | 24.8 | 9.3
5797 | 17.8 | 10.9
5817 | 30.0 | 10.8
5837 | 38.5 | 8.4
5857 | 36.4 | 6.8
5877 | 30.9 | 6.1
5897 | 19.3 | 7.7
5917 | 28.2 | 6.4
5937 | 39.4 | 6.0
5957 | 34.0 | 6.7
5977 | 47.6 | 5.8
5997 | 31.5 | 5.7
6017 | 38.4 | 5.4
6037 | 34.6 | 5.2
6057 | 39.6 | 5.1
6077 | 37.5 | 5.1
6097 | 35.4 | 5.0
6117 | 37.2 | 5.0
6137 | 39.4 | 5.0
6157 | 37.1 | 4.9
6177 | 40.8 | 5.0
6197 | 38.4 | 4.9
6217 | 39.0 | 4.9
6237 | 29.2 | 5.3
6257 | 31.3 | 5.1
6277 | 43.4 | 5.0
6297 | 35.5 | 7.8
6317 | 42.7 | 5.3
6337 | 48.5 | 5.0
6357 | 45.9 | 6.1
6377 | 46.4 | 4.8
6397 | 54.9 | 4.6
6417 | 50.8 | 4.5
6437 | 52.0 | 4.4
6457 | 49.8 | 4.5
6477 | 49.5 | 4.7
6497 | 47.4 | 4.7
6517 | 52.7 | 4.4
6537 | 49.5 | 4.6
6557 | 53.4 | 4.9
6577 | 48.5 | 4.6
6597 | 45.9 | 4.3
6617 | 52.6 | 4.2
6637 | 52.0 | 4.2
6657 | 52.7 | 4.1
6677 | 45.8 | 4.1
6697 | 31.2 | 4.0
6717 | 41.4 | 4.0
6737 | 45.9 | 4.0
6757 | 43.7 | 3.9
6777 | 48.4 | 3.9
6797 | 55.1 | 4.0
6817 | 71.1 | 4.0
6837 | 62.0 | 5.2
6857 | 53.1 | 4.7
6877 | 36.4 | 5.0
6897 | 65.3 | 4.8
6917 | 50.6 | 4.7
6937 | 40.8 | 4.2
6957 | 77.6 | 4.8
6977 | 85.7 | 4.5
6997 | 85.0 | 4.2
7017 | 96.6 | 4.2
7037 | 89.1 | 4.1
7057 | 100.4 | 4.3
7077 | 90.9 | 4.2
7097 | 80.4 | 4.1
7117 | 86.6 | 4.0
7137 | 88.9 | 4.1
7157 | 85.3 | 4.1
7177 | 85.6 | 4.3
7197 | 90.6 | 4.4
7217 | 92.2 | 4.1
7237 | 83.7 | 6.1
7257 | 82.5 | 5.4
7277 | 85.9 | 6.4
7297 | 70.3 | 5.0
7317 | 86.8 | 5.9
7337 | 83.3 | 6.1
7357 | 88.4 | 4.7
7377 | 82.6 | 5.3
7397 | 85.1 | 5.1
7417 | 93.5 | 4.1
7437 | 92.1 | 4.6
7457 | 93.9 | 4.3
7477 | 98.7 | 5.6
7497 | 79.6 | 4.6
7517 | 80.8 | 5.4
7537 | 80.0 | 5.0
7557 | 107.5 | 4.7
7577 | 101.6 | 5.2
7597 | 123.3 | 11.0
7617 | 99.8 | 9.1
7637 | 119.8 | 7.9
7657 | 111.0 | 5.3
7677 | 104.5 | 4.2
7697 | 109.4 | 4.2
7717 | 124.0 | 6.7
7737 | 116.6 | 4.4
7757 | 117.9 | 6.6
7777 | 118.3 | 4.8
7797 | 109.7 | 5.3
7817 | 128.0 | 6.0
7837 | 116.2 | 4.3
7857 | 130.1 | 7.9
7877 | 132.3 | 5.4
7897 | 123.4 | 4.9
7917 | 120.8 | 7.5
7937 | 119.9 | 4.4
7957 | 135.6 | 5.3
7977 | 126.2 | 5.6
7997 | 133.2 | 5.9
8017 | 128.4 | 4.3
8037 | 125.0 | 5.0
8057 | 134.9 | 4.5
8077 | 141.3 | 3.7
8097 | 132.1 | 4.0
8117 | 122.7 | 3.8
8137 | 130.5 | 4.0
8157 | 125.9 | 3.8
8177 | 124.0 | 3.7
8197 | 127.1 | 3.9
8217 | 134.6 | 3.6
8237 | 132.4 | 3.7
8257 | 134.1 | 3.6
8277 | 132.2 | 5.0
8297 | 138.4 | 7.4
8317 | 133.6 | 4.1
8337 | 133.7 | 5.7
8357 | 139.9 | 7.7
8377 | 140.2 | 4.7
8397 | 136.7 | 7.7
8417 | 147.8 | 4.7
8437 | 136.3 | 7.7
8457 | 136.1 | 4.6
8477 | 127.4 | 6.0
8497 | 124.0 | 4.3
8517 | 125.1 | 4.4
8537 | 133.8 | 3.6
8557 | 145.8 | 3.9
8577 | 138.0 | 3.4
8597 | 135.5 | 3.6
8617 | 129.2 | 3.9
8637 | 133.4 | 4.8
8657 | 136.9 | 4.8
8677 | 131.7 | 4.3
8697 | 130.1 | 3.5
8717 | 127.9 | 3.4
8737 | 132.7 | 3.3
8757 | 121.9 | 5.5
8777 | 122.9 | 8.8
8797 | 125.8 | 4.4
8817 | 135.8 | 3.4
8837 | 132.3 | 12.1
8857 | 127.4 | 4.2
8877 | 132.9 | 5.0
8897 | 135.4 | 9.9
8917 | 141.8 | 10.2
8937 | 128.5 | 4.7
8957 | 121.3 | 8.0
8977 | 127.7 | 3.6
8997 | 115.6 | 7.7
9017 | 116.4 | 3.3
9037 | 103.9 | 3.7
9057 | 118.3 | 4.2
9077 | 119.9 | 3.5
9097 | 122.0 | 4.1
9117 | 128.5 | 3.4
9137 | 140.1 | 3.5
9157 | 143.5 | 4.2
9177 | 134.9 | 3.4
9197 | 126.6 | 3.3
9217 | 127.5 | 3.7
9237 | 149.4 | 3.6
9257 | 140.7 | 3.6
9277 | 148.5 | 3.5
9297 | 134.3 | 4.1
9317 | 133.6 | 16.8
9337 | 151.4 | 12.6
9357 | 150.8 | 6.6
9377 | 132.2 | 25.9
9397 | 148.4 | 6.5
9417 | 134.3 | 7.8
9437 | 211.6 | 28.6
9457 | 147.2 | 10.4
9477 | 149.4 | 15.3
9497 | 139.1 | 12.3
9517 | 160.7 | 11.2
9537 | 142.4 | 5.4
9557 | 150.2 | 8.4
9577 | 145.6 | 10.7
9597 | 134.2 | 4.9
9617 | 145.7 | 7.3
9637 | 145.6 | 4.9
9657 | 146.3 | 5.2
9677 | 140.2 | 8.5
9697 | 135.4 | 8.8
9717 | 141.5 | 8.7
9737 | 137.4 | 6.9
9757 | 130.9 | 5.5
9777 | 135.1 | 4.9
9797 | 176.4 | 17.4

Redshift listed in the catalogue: 0.747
